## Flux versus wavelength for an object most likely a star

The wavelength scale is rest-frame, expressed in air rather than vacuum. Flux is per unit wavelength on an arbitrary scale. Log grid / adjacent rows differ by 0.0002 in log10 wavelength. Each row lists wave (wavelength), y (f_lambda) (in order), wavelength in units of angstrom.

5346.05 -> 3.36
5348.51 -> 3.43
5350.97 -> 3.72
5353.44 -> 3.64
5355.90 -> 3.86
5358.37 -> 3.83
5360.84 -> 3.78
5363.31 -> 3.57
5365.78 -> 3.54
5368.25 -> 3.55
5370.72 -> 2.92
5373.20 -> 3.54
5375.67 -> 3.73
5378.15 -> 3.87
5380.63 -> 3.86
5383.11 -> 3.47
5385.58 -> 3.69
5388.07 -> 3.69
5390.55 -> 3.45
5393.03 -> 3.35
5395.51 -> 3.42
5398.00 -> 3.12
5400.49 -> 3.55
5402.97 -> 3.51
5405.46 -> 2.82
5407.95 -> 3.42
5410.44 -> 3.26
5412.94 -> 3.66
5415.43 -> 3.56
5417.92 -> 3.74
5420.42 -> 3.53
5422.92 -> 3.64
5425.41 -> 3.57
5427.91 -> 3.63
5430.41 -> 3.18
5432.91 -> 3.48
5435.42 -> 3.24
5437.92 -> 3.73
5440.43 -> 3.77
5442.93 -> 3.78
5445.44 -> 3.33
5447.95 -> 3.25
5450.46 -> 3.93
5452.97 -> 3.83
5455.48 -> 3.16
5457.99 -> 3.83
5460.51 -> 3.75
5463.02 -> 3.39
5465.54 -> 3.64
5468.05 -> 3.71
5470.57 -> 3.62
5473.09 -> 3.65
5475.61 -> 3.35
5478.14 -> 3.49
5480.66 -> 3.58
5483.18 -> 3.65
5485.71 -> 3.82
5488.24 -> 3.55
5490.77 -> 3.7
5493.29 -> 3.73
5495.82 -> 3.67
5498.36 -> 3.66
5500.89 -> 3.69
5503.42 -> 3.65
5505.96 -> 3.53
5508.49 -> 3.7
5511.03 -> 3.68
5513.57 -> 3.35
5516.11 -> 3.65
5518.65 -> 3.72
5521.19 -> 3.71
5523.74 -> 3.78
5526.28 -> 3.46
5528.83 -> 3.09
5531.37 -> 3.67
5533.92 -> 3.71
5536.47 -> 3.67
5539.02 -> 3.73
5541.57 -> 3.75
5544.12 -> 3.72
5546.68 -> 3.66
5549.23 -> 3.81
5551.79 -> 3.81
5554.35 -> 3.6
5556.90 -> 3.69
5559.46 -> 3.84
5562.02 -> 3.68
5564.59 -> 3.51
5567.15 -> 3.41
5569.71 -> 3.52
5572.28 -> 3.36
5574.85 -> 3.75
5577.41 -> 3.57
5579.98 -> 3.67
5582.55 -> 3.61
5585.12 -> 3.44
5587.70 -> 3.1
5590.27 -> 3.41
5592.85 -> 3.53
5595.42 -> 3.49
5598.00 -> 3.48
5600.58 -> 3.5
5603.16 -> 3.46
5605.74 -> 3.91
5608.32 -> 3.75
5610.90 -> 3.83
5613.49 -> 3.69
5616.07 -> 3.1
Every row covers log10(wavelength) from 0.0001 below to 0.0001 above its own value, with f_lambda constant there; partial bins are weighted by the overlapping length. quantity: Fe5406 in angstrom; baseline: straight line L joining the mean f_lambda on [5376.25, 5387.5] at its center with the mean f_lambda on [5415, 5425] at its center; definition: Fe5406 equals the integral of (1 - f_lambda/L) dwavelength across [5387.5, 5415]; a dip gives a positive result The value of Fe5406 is 2.1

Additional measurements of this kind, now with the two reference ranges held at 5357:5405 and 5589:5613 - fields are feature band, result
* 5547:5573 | -0.3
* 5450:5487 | -0.6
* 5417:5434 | 0.1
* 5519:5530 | 0.1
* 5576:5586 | 0.0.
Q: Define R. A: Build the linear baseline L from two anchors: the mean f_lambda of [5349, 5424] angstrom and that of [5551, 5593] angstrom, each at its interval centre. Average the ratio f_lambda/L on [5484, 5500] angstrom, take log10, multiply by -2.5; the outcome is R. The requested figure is -0.04 mag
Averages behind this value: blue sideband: 3.54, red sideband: 3.56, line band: 3.69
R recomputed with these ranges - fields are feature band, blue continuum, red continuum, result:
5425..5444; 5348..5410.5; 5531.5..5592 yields 0.00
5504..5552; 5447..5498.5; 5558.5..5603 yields -0.02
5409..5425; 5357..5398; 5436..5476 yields 0.01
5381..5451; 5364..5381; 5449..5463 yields 0.04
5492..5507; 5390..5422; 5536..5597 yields -0.04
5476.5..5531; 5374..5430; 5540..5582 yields 0.00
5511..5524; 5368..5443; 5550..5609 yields -0.03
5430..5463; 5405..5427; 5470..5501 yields 0.00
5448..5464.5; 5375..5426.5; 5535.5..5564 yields -0.01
